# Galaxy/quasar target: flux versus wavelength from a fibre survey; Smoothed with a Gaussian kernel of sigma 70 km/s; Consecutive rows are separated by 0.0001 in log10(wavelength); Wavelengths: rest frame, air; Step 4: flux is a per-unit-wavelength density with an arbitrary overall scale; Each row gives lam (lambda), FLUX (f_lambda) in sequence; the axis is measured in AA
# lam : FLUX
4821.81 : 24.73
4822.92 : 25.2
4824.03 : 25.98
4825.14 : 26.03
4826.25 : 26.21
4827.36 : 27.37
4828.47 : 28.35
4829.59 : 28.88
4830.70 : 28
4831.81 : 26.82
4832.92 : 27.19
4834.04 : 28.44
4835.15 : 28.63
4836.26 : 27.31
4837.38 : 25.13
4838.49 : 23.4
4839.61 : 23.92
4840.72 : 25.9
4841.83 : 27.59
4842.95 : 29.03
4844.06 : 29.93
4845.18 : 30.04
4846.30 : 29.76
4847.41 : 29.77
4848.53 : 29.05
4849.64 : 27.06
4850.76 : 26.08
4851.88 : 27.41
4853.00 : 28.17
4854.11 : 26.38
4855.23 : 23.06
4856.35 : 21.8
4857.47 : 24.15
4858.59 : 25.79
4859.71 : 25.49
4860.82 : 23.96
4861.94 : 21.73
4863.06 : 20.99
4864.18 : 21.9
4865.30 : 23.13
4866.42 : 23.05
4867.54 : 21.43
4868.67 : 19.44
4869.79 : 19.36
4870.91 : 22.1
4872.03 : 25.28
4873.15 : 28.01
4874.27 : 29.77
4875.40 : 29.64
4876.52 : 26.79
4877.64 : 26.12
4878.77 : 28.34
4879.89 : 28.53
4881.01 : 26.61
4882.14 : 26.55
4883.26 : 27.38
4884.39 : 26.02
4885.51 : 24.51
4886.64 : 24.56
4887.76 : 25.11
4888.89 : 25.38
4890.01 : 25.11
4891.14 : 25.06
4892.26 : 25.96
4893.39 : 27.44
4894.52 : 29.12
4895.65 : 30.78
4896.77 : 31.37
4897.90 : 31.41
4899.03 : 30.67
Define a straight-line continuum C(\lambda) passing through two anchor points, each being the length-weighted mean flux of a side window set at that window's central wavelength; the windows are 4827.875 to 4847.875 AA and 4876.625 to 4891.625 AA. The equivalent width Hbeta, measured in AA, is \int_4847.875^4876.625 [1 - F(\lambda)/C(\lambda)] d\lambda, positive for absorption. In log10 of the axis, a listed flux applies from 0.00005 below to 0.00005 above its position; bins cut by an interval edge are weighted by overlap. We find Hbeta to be 2.37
